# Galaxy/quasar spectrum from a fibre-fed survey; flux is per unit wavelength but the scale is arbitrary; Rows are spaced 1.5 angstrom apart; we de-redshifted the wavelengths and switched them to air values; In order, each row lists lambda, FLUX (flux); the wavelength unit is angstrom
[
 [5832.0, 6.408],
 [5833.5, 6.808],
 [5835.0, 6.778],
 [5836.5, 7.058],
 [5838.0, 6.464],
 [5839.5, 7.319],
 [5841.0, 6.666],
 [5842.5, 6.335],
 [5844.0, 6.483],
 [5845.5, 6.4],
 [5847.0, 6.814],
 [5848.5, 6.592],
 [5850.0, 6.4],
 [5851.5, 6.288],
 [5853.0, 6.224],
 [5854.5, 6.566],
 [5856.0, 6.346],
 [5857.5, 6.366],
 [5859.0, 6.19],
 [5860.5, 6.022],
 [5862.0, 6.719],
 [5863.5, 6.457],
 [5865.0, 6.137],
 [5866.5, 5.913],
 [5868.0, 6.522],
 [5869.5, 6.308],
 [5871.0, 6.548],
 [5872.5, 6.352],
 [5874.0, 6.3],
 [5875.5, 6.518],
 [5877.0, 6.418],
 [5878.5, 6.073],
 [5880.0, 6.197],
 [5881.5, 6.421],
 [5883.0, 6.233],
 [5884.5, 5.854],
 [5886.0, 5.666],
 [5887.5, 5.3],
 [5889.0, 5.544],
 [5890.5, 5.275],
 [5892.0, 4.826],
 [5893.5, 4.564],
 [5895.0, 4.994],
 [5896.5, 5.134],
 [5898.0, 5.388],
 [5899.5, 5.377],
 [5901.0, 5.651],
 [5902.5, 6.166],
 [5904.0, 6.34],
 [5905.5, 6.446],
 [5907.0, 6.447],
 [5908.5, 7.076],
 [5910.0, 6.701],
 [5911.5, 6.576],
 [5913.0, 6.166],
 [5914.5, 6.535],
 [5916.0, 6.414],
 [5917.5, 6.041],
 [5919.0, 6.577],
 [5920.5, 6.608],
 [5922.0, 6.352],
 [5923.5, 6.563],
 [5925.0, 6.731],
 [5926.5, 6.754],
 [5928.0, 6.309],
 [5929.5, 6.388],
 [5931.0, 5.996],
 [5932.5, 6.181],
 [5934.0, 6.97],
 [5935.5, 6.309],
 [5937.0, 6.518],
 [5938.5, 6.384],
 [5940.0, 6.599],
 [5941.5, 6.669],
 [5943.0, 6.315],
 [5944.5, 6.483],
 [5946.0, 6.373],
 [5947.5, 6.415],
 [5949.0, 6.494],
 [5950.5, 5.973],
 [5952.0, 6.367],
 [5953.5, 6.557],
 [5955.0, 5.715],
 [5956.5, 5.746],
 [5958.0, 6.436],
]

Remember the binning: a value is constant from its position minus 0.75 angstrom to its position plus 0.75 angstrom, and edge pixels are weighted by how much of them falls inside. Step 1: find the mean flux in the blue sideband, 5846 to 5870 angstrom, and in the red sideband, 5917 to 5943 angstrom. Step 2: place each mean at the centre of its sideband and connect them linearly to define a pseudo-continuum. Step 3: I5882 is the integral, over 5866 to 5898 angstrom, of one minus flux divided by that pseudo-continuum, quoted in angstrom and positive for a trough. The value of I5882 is 2.8 angstrom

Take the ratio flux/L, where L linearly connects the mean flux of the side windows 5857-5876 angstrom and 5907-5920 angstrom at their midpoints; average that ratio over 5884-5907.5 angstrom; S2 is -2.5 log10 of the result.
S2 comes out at 0.162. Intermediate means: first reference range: 6.33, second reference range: 6.51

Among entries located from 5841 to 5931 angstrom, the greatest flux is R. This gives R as 7.076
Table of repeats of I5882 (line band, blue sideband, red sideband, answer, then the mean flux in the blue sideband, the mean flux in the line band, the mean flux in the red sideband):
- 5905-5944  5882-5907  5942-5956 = -3.36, 5.58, 6.49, 6.3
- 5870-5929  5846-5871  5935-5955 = 2.71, 6.37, 6.09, 6.39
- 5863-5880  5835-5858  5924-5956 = 0.54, 6.56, 6.31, 6.4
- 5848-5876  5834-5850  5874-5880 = 0.51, 6.68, 6.35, 6.31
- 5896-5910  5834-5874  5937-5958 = 0.74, 6.47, 6.06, 6.33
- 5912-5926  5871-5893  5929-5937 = -0.43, 5.93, 6.45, 6.38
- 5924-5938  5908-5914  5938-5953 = 0.07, 6.61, 6.46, 6.41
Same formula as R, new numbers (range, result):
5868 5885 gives 6.548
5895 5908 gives 6.447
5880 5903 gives 6.421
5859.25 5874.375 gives 6.719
